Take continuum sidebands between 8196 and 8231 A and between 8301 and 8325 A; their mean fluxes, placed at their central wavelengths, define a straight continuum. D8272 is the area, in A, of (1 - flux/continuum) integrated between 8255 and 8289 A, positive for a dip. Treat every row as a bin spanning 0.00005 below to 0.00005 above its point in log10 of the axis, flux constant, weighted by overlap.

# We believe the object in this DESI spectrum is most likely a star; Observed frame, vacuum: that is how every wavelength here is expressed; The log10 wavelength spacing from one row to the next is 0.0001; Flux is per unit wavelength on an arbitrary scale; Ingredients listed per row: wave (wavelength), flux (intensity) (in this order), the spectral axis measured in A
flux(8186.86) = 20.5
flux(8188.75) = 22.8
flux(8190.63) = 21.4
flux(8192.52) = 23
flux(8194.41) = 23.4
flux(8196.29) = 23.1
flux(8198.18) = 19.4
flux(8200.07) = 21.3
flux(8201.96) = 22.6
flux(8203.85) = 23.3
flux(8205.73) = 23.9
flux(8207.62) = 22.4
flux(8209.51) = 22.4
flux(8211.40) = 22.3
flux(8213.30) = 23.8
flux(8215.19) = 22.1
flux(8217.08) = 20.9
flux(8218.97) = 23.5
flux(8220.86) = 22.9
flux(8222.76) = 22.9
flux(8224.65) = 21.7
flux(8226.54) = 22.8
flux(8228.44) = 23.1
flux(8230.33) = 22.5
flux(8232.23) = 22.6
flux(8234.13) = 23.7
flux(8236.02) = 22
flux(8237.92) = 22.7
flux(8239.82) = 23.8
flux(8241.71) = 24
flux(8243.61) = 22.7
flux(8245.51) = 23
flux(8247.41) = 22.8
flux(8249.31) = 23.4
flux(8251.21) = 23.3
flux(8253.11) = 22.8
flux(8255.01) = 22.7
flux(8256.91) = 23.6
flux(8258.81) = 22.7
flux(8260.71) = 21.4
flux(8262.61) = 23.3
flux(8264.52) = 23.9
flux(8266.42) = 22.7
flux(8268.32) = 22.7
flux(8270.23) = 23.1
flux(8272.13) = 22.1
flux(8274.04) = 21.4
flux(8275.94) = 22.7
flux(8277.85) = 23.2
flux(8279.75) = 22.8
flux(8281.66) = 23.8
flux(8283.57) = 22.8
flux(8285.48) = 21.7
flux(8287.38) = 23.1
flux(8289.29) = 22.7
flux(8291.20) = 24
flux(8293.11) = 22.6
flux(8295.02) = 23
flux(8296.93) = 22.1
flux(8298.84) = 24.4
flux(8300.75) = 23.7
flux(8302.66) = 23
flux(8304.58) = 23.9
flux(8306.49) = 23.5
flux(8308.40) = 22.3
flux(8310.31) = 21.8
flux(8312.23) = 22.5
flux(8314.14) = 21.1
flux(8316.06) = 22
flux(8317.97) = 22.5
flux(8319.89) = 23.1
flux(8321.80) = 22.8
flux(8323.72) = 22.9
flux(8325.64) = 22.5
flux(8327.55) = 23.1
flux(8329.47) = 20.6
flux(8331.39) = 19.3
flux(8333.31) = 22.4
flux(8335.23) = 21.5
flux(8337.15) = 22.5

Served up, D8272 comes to -0.3 A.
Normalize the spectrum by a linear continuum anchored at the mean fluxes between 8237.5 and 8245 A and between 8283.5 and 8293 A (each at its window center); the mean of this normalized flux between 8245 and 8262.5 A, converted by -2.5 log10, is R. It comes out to 0.02 mag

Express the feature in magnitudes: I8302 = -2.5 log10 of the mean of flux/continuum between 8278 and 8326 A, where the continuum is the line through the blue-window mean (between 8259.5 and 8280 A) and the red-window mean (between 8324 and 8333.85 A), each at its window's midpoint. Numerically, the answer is -0.04 mag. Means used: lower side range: 22.7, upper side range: 21.6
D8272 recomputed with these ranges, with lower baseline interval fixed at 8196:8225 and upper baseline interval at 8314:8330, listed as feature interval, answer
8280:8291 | -0.2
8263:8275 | -0.2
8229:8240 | -0.2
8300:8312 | -0.3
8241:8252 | -0.4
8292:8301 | -0.3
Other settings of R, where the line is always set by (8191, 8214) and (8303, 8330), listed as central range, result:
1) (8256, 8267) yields -0.02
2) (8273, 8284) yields -0.01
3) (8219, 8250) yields -0.02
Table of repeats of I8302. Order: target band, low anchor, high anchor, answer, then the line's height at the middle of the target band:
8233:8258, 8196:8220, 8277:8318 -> -0.03 mag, 22.6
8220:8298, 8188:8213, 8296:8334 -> -0.02 mag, 22.5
